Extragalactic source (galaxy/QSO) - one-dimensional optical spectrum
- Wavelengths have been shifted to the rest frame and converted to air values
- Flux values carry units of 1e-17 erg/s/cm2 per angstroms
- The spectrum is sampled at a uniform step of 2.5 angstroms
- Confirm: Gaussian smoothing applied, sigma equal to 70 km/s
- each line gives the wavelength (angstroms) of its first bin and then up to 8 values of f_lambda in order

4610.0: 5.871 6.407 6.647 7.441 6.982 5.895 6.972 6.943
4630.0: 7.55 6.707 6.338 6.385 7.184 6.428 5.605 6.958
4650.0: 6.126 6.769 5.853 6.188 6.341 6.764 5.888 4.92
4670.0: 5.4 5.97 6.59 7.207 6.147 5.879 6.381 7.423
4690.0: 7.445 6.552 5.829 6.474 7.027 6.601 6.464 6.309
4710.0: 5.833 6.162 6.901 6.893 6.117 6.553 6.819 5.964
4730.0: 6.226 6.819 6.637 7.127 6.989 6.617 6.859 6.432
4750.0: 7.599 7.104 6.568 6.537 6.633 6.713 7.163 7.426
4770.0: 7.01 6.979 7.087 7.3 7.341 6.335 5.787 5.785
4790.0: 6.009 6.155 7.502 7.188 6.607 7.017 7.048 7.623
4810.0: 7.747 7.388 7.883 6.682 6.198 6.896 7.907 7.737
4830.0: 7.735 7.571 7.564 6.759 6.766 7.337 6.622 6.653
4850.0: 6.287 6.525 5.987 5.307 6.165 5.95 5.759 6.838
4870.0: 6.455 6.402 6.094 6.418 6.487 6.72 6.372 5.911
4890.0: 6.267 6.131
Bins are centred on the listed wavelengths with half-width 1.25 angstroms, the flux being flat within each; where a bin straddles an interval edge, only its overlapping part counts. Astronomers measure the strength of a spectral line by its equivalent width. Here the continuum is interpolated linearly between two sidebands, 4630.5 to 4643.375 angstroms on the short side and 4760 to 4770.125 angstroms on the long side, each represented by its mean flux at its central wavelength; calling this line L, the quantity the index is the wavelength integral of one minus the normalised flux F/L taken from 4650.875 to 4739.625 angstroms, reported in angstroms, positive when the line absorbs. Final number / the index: 5.4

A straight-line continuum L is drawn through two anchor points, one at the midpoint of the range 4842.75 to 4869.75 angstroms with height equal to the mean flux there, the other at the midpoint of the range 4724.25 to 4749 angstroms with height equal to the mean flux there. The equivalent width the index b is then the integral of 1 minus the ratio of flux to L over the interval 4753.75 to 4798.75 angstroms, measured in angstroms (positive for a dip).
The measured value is -1.6 angstroms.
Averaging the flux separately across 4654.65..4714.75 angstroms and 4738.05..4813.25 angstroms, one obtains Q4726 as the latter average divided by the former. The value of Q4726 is 1.1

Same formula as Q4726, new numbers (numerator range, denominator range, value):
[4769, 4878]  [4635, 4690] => 1.07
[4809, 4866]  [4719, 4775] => 1.01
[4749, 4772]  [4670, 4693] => 1.06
